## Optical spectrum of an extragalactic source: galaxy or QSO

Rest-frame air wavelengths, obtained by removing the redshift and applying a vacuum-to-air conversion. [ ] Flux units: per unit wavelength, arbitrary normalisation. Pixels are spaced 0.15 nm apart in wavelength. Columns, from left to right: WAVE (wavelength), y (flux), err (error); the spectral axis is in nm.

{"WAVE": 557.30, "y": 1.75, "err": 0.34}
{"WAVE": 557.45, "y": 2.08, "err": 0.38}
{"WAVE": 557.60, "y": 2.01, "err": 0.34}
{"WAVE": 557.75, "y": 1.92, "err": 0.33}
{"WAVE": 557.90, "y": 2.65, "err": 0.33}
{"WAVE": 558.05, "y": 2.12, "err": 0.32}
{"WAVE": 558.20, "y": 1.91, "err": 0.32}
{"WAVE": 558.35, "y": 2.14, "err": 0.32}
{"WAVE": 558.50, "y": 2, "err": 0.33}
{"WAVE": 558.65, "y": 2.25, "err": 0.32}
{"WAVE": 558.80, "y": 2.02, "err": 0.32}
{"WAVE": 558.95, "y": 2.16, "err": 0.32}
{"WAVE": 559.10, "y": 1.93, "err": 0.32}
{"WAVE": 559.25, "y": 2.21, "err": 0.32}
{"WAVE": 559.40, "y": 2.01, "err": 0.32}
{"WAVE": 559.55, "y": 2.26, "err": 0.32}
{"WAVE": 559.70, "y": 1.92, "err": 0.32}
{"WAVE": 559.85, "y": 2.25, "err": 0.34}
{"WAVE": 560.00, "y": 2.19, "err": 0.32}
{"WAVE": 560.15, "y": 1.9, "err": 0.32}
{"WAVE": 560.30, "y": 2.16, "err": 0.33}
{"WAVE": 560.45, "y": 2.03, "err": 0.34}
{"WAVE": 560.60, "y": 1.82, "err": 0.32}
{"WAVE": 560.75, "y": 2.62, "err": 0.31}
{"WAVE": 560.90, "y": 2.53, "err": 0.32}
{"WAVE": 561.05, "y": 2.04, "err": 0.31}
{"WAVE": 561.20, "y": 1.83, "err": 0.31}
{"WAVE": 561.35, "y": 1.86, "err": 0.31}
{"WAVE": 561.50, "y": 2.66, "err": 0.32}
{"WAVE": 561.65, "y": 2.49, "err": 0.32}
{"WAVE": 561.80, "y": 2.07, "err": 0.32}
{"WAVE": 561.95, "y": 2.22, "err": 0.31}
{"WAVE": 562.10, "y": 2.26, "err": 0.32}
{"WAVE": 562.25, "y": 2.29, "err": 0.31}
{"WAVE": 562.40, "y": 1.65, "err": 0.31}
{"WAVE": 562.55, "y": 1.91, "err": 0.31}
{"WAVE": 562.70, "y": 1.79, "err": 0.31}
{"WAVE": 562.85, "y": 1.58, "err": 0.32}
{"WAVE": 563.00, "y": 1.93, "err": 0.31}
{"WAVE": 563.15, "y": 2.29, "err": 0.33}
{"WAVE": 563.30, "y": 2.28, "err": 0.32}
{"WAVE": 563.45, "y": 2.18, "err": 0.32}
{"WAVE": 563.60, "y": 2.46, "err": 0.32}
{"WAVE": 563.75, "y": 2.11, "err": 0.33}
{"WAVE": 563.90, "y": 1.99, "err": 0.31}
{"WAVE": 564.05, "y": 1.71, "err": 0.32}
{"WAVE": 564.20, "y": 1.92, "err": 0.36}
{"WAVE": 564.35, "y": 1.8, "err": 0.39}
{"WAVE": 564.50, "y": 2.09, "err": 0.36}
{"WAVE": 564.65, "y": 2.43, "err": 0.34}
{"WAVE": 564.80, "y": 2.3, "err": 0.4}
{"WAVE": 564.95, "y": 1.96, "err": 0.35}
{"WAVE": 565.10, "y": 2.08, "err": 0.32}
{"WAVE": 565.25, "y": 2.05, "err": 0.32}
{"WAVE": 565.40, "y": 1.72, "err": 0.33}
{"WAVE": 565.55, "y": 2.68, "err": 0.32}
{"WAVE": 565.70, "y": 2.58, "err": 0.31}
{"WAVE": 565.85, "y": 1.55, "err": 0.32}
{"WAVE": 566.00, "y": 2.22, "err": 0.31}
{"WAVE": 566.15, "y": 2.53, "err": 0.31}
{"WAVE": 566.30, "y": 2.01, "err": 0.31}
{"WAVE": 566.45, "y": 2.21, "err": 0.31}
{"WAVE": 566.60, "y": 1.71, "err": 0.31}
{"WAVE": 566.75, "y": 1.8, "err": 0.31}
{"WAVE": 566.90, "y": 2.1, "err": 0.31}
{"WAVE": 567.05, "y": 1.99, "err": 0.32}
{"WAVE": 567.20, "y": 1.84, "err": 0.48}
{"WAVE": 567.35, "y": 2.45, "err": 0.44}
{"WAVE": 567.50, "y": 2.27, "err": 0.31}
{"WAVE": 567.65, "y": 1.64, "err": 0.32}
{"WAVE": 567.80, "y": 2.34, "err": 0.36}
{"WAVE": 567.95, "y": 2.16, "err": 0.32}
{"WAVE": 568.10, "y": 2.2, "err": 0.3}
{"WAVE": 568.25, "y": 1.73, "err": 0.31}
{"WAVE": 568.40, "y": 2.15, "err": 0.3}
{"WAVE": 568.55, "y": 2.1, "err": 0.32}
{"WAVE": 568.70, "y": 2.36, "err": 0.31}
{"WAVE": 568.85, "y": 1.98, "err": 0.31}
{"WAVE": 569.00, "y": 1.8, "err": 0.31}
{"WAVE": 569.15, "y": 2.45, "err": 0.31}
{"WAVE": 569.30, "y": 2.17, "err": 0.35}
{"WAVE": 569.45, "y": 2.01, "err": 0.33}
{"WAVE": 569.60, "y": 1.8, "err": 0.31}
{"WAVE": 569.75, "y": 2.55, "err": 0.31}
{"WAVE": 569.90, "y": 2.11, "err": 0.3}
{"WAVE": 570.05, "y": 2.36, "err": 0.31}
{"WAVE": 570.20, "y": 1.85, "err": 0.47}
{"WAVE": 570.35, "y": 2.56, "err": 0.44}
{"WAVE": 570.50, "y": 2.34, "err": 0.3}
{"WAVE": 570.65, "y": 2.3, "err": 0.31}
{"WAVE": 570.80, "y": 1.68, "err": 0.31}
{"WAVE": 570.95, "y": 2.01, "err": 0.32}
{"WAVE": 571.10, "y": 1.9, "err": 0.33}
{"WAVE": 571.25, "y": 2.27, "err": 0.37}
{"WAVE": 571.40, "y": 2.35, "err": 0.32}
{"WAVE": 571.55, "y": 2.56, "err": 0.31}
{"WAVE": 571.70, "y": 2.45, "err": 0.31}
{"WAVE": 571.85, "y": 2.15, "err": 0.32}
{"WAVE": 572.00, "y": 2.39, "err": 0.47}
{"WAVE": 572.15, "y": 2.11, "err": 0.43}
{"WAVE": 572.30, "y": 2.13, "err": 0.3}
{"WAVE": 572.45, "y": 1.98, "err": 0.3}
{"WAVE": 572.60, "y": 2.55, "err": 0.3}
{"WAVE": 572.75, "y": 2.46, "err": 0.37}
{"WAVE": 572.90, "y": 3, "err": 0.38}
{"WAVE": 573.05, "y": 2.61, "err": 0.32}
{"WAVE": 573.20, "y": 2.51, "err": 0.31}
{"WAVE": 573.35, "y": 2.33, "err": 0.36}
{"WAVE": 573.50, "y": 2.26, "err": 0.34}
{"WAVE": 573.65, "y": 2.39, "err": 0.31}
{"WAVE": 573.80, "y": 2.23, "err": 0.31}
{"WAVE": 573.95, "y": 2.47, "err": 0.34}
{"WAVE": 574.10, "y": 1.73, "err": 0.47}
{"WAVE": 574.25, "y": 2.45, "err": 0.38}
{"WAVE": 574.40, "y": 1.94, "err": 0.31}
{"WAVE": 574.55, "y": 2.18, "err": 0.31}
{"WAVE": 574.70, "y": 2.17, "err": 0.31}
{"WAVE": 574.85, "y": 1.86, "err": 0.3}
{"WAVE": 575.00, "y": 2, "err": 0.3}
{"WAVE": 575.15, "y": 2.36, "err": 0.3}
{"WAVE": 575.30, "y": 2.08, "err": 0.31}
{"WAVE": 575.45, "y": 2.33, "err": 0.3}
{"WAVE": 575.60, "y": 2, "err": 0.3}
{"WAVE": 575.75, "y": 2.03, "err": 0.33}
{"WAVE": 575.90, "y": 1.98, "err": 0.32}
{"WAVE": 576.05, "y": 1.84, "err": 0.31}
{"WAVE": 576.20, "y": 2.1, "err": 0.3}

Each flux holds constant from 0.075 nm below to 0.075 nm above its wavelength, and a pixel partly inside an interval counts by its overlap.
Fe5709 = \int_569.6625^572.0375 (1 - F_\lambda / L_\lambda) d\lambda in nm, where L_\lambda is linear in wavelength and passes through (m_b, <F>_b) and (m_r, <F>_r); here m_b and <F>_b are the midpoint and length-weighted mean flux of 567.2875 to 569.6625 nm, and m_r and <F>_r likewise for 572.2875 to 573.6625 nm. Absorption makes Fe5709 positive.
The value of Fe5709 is 0.04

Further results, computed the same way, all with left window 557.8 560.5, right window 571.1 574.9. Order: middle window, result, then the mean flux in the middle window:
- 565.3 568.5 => 0.18 nm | 2.09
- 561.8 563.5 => 0.10 nm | 2.03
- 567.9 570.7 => 0.12 nm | 2.16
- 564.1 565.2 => 0.06 nm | 2.07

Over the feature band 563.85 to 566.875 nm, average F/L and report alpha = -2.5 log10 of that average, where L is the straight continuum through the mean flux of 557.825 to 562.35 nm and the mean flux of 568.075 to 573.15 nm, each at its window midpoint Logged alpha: 0.06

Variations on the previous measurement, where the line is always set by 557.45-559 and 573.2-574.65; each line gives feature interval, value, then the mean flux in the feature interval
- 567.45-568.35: 0.07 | 2.05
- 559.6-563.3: 0.02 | 2.1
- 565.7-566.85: 0.07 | 2.04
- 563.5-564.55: 0.08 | 2.01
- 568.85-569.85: 0.04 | 2.12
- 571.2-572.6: -0.03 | 2.28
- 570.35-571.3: 0.05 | 2.12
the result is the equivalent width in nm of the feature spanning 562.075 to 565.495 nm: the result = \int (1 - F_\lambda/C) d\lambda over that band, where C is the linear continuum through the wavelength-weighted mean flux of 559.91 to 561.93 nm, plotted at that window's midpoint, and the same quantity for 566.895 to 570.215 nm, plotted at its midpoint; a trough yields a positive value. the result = 0.18 nm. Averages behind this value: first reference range 2.17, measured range 2.03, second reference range 2.11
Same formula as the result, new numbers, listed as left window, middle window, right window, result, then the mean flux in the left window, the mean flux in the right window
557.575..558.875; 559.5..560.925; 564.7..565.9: -0.02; 2.12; 2.13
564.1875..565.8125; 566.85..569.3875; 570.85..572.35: 0.09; 2.14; 2.22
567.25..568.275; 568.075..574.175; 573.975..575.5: -0.31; 2.12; 2.12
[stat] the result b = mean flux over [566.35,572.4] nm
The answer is 2.13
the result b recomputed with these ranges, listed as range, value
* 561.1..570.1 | 2.1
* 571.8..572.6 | 2.19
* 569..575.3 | 2.24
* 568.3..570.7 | 2.17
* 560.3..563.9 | 2.12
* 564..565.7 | 2.1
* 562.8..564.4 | 2.03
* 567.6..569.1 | 2.06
